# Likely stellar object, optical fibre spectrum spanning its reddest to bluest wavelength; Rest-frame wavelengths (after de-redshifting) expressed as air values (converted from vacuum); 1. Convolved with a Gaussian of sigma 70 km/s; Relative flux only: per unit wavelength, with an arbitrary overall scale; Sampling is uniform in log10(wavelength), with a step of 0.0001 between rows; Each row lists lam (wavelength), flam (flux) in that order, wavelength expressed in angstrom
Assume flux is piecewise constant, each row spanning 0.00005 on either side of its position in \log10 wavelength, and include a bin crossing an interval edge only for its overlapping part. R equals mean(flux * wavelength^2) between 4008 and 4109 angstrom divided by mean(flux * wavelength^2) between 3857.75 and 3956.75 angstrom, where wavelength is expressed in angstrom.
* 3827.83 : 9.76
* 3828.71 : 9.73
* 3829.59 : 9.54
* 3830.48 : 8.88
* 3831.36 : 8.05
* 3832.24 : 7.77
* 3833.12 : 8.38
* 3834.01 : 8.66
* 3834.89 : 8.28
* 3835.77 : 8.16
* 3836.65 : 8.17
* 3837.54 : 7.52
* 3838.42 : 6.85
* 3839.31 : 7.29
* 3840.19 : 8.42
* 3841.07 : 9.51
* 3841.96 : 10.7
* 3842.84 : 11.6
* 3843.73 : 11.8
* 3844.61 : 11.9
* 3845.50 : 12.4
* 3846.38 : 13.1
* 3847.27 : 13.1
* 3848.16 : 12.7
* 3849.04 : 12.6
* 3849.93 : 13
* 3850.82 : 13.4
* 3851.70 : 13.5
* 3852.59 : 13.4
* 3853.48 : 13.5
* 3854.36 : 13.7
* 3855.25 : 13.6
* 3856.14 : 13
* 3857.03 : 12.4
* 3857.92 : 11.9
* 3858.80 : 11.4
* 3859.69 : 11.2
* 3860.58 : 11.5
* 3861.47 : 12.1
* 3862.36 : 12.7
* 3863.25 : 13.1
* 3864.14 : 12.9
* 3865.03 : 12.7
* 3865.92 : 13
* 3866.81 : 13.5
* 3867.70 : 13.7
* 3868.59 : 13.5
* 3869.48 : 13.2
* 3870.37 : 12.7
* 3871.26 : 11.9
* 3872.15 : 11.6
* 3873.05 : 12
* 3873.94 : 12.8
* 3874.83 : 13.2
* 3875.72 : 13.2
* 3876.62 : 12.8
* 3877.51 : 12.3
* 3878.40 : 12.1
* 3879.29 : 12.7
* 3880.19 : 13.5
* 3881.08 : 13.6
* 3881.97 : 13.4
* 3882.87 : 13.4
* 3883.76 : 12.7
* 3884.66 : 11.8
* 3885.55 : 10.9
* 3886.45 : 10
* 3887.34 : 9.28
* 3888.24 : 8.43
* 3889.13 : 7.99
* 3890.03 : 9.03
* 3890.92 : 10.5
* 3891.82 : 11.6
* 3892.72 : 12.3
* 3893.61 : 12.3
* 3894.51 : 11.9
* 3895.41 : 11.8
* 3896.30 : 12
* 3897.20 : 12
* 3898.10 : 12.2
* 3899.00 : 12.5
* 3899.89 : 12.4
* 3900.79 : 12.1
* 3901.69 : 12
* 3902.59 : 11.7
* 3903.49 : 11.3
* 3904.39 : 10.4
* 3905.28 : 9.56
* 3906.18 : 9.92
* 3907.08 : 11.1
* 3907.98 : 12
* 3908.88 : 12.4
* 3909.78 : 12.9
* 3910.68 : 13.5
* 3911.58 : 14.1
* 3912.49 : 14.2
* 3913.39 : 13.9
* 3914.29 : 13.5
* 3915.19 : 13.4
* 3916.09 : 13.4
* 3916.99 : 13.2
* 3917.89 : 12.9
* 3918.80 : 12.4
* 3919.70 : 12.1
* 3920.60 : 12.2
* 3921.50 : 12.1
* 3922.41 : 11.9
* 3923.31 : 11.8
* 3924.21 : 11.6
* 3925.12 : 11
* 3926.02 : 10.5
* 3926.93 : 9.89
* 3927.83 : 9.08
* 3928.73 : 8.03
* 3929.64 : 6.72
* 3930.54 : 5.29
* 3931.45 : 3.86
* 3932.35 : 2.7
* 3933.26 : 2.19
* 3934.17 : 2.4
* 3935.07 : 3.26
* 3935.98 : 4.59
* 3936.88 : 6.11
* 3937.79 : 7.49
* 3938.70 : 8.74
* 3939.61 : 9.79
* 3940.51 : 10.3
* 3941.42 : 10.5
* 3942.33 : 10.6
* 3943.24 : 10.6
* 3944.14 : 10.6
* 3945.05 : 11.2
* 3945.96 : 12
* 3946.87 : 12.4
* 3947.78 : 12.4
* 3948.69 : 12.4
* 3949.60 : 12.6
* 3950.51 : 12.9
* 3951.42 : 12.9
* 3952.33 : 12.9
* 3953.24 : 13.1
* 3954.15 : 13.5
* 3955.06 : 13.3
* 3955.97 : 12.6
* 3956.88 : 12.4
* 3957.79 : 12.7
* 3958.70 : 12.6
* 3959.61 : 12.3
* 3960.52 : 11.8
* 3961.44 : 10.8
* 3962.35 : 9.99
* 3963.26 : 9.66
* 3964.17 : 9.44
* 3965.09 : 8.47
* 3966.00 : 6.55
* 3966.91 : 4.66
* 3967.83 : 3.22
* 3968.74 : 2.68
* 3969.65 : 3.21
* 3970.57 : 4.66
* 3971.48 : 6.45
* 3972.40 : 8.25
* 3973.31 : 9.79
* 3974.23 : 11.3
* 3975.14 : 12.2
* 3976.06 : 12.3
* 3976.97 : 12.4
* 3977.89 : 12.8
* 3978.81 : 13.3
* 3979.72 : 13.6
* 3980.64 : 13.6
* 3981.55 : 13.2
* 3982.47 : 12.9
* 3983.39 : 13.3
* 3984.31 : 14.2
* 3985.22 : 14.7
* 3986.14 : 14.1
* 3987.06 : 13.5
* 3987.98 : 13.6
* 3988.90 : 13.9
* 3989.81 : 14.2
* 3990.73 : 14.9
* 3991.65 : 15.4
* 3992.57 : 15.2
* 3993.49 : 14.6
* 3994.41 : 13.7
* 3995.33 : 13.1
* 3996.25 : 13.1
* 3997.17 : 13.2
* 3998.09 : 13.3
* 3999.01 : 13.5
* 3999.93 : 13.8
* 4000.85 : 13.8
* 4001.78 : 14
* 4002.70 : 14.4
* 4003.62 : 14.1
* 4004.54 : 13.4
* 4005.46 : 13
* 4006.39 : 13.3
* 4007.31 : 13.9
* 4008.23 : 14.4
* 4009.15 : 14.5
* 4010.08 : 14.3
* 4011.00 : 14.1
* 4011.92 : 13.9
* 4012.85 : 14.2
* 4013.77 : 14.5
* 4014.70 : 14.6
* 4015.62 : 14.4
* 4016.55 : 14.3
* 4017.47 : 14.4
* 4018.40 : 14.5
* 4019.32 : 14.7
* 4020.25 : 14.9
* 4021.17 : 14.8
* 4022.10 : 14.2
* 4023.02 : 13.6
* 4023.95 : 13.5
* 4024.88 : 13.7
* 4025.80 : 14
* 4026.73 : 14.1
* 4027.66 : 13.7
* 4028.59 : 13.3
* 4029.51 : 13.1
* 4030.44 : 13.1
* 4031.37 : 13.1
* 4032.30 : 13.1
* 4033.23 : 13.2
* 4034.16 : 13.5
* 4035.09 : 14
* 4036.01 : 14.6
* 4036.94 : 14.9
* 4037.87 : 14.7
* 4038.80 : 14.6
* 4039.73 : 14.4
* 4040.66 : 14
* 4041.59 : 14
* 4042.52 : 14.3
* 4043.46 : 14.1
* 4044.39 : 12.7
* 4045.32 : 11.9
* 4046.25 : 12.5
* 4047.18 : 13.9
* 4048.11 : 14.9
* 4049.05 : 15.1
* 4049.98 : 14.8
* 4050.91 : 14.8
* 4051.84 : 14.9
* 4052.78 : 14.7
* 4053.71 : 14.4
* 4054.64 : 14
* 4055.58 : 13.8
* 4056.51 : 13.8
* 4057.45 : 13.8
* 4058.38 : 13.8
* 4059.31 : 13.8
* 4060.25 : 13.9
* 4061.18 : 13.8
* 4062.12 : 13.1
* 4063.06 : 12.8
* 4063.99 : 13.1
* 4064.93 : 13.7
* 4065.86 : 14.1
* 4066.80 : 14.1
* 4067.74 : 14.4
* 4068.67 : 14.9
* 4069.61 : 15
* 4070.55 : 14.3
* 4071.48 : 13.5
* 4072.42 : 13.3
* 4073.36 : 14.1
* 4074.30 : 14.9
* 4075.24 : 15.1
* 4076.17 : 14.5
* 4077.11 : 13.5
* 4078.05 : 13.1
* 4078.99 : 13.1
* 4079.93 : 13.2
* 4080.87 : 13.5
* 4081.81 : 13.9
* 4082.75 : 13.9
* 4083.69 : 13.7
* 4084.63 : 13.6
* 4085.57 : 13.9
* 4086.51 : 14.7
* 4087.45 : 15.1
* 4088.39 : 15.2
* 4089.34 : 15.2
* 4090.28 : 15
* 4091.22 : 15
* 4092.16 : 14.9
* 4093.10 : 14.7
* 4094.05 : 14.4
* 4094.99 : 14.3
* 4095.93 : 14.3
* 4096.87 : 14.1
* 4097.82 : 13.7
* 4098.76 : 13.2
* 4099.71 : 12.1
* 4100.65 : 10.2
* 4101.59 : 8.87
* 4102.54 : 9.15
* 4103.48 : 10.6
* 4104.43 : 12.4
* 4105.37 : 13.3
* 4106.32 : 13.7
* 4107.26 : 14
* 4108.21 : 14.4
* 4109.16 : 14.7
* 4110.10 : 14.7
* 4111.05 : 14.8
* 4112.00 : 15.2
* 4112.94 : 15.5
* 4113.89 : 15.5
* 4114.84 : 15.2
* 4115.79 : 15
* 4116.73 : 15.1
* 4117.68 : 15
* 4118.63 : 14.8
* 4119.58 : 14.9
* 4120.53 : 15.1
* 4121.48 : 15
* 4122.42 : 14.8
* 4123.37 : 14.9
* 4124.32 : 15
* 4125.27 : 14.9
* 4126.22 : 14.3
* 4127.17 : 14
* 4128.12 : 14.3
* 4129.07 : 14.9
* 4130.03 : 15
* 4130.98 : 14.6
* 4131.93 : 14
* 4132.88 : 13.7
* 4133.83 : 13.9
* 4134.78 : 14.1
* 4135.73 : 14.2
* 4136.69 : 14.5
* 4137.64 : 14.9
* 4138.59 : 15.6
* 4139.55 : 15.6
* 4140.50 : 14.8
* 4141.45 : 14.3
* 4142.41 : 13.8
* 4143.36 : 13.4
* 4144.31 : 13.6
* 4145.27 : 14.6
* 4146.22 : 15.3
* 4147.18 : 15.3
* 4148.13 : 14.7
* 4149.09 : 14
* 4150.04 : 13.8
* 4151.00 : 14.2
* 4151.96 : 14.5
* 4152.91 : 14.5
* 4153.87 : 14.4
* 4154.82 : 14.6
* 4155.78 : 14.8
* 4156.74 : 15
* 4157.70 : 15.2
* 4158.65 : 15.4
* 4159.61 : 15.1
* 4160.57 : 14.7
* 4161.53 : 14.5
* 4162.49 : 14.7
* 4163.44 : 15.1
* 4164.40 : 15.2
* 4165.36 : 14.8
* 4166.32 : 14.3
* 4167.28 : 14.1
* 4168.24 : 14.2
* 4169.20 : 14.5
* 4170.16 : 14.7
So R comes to 1.33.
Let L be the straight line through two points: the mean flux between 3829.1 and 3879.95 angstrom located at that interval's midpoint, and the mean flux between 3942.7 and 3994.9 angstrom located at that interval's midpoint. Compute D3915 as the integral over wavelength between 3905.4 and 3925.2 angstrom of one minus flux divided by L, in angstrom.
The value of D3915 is -1.62 angstrom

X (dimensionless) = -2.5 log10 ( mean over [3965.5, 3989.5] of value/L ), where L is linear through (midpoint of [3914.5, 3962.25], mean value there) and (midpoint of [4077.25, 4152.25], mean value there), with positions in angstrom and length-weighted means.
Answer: 0.067 mag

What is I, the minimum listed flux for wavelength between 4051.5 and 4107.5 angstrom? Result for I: 8.87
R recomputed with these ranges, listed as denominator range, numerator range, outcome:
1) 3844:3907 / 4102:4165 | 1.35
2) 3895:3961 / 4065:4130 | 1.41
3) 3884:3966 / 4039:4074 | 1.39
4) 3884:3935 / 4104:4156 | 1.52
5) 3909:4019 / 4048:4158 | 1.32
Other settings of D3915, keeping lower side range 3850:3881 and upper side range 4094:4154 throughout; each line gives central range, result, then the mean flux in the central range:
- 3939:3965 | 3.1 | 11.7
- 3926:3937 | 6.4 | 5.54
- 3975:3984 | 0.2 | 13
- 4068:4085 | -0.1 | 14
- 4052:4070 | -0.2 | 14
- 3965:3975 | 5.2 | 6.41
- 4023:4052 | -0.4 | 13.9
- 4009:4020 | -0.7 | 14.4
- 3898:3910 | 1.3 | 11.6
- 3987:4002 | -0.5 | 13.9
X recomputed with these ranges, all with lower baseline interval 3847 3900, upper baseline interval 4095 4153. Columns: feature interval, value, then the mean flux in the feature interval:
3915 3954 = 0.272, 9.91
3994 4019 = -0.052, 13.9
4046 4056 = -0.061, 14.4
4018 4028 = -0.061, 14.2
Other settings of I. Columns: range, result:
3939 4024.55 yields 2.68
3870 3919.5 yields 7.99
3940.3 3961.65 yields 10.3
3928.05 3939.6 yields 2.19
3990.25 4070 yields 11.9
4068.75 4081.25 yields 13.1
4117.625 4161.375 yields 13.4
